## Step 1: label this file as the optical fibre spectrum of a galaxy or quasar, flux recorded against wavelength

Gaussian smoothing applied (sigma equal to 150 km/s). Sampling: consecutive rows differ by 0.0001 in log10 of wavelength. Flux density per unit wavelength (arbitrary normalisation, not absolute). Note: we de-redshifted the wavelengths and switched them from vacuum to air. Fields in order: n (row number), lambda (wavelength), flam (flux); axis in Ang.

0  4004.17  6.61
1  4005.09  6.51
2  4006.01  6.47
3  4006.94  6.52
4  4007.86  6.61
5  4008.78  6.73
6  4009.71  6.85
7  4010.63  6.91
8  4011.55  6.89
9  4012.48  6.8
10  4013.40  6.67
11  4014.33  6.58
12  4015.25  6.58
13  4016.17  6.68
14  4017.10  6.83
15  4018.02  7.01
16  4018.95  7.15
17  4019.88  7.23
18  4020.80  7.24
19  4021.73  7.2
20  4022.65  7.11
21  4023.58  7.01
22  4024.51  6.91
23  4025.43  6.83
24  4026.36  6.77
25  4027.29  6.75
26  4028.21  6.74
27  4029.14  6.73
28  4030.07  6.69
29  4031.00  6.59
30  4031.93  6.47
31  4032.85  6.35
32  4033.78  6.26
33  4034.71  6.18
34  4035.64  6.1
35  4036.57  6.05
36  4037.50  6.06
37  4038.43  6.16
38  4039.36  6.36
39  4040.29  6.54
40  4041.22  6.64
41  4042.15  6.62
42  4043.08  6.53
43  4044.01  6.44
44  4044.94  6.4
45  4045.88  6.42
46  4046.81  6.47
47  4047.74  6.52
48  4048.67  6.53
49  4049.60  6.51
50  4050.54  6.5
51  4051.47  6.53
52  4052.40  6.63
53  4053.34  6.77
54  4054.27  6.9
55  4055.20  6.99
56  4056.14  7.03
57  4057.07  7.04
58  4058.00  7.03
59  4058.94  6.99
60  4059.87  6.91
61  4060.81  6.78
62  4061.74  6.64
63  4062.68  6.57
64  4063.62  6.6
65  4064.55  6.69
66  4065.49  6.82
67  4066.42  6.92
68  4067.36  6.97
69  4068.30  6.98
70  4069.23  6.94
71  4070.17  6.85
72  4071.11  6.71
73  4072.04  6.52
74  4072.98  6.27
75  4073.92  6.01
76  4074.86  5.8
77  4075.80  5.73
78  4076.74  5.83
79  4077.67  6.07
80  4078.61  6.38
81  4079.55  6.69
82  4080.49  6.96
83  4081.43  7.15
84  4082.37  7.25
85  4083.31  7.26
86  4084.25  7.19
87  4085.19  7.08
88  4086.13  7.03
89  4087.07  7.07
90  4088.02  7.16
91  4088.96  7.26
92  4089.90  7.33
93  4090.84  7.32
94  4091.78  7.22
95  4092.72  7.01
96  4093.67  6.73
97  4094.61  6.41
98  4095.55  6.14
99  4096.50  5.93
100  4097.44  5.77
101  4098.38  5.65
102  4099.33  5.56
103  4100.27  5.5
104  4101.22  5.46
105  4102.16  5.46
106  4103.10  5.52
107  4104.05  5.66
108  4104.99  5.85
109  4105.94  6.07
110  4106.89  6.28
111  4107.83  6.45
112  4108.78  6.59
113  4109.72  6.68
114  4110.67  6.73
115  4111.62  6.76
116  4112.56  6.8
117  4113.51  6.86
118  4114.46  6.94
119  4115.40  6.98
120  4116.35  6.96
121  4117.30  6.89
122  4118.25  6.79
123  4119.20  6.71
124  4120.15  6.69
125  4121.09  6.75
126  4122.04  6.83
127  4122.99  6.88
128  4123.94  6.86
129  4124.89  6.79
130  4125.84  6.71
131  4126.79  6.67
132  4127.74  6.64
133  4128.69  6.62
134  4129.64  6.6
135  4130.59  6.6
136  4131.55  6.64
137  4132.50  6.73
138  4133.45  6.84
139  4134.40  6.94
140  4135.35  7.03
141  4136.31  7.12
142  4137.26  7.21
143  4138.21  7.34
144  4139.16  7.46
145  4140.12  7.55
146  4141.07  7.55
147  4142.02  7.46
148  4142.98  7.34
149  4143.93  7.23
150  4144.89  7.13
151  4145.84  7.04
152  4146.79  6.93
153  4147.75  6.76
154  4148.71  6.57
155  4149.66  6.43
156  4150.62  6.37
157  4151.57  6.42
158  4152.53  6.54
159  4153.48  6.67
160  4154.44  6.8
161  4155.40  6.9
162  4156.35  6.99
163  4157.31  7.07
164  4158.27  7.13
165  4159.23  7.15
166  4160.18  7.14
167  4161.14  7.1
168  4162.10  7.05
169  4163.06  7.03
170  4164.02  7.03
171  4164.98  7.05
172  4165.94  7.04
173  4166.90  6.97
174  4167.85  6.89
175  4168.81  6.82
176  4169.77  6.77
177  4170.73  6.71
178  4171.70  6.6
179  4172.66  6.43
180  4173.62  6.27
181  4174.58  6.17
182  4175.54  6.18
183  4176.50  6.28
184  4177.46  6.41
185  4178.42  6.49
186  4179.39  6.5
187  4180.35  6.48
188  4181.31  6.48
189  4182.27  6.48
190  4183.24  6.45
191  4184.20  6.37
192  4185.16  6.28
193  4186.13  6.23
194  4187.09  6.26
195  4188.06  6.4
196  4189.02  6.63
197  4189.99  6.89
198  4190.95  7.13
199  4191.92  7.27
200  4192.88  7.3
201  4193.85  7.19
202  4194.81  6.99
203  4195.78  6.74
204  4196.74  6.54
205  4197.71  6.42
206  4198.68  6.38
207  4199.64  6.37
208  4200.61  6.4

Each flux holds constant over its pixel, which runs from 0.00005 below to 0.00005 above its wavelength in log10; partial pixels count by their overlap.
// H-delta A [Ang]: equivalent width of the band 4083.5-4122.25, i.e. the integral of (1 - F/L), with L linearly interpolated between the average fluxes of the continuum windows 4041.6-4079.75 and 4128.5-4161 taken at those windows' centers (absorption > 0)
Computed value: 1.3 Ang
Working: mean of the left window 6.6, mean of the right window 6.95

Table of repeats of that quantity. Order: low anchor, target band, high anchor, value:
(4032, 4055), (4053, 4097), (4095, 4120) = -2.8 Ang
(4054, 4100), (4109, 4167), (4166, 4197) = -2.3 Ang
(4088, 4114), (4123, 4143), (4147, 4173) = -1.1 Ang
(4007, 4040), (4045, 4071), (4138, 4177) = -0.1 Ang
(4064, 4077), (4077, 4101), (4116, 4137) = -0.2 Ang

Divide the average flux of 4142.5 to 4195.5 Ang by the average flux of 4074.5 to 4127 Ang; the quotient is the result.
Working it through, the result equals 1.0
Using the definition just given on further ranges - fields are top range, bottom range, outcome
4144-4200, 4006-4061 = 1.00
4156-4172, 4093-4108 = 1.18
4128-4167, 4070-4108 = 1.08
